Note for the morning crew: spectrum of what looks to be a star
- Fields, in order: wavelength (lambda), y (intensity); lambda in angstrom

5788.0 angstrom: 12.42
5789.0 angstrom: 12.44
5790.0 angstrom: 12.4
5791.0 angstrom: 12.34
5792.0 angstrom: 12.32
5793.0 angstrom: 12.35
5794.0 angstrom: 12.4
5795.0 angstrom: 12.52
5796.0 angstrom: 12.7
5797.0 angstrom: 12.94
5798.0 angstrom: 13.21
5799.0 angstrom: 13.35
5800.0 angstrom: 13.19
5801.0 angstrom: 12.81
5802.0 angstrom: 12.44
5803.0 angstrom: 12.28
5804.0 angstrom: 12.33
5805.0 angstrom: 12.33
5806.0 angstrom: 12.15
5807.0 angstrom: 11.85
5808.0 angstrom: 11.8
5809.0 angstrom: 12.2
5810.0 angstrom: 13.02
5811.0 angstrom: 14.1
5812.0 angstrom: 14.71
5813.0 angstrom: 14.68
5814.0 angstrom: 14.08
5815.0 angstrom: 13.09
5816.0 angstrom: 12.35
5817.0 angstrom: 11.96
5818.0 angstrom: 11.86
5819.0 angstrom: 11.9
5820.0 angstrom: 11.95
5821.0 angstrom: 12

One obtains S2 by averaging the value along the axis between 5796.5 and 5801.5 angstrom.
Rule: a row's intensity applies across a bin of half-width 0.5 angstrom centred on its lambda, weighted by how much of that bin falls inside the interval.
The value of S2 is 13.1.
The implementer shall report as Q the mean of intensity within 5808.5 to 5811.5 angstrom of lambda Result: 13.1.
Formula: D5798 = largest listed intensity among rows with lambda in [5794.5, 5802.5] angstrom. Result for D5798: 13.35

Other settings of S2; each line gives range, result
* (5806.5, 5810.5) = 12.2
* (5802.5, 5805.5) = 12.3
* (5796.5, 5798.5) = 13.1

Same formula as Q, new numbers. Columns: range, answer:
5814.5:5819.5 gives 12.2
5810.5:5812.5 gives 14.4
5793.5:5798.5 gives 12.8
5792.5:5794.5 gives 12.4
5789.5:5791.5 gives 12.4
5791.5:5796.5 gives 12.5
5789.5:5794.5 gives 12.4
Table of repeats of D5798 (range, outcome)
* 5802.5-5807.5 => 12.33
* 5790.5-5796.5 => 12.7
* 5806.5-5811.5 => 14.1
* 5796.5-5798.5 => 13.21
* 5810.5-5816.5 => 14.71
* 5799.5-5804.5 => 13.19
